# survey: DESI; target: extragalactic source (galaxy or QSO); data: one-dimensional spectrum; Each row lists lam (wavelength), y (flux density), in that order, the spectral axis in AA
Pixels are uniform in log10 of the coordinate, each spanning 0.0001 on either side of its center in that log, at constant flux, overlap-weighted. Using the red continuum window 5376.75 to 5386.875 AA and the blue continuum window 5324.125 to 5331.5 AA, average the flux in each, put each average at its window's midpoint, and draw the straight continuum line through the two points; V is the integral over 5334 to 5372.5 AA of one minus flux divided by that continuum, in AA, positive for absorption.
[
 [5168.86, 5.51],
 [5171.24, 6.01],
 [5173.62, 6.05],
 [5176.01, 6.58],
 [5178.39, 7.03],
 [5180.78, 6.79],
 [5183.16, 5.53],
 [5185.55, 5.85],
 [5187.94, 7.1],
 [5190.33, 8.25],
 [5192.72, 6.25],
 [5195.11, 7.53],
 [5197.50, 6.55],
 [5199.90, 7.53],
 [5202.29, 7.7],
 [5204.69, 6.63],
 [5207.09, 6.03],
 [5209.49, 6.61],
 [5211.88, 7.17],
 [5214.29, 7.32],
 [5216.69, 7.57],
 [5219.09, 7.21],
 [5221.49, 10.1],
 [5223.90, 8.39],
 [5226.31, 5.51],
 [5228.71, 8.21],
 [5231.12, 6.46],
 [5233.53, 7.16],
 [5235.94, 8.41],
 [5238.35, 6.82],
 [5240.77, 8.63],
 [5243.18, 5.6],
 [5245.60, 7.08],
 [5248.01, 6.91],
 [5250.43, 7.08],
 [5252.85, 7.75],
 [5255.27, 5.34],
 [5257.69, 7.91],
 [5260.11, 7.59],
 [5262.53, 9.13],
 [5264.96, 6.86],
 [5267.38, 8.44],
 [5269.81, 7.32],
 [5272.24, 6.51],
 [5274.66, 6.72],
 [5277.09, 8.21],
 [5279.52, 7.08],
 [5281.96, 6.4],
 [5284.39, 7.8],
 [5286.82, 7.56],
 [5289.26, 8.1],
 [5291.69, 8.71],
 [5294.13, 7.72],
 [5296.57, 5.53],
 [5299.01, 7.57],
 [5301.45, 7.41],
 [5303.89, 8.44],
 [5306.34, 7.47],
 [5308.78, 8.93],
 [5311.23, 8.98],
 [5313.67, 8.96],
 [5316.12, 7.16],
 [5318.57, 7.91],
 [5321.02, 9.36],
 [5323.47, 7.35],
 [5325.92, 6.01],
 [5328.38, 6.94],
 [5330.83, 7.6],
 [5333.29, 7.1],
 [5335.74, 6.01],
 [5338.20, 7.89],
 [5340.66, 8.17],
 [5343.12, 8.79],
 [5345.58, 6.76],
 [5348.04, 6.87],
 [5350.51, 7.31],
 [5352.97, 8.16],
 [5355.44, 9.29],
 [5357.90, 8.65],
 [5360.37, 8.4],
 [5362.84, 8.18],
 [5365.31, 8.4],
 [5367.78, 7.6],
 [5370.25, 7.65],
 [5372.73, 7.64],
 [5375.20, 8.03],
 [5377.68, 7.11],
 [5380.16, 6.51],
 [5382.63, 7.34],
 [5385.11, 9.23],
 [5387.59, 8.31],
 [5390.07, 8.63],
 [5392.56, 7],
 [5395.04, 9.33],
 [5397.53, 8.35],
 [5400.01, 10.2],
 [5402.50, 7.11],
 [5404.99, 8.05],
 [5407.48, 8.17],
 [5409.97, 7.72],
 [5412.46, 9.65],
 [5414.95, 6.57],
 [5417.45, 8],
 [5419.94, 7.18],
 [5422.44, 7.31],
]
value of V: -3.5 AA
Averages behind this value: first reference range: 6.83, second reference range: 7.6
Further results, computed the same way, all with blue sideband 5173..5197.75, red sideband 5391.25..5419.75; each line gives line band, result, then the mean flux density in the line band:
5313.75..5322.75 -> -0.7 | 8.2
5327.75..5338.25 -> 0.9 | 7.03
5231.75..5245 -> -0.4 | 7.27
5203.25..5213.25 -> 0.3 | 6.64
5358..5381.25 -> 0.4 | 7.77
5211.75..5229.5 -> -2.0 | 7.7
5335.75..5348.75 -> 0.3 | 7.57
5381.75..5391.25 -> -0.5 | 8.42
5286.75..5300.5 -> -0.2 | 7.53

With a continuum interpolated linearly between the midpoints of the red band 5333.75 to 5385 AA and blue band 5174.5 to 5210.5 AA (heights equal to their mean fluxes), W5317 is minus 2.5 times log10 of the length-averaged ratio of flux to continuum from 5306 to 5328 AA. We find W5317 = -0.07 mag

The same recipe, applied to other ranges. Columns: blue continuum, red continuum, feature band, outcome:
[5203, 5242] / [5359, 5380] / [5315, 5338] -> 0.06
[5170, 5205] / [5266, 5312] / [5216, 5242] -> -0.08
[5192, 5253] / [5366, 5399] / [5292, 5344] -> -0.01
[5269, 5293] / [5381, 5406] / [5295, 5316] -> -0.03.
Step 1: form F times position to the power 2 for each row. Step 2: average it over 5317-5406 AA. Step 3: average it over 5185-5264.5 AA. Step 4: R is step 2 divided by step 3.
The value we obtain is 1.1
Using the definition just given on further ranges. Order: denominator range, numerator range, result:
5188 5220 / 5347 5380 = 1.18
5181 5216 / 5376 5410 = 1.27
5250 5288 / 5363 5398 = 1.12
